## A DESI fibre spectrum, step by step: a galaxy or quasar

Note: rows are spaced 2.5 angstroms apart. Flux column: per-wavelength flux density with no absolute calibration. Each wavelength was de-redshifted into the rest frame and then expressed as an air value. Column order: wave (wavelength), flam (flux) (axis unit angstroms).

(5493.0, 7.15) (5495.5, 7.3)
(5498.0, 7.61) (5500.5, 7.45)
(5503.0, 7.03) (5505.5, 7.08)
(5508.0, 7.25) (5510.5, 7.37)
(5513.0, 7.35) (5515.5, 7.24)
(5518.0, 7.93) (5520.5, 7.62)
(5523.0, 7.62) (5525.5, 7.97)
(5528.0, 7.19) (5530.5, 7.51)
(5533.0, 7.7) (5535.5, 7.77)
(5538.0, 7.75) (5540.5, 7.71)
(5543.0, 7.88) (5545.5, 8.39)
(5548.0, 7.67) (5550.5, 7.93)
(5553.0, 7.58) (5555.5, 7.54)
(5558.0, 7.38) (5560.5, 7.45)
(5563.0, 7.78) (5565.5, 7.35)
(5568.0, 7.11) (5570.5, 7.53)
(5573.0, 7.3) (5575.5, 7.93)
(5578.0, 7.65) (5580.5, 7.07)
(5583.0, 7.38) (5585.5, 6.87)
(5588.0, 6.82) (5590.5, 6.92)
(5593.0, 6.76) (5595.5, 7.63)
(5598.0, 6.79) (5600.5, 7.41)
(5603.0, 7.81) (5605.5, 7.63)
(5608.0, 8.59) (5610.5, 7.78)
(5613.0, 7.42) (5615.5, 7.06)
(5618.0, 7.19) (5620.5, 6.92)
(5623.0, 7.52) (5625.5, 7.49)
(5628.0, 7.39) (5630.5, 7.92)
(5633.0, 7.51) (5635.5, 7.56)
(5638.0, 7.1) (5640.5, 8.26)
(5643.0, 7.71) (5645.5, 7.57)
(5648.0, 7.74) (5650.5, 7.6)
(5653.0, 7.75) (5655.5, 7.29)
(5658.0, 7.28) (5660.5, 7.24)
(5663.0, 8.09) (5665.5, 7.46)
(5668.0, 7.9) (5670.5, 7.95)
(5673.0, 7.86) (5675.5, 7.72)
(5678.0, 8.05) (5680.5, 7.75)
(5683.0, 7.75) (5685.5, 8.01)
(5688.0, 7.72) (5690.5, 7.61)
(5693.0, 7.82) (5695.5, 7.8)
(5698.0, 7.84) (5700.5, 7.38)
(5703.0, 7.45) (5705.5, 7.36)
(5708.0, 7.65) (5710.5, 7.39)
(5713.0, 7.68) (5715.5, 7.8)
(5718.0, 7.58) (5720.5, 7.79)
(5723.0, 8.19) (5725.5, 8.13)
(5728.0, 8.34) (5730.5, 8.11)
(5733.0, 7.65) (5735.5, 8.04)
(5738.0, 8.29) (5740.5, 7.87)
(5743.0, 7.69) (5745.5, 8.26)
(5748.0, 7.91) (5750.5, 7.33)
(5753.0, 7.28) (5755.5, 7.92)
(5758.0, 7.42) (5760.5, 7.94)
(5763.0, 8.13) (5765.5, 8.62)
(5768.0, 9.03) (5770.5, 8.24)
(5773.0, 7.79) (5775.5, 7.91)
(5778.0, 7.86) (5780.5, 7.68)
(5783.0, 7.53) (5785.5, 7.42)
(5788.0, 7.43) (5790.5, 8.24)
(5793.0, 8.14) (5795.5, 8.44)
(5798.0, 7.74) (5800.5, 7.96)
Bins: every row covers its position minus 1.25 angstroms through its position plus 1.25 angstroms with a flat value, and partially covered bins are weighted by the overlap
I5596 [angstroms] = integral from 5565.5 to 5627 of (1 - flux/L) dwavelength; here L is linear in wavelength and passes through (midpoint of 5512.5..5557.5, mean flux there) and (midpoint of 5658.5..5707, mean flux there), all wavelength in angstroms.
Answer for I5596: 2.73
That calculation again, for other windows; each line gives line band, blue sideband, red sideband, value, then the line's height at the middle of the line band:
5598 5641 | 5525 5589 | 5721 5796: 0.81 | 7.67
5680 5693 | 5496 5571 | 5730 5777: 0.11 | 7.84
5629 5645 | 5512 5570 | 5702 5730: 0.08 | 7.71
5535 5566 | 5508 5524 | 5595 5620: -0.87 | 7.5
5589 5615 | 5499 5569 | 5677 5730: 0.64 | 7.64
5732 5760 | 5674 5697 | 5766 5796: 0.43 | 7.92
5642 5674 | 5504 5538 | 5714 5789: 0.41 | 7.75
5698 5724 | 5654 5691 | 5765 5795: 0.60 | 7.81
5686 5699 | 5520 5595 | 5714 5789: 0.02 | 7.78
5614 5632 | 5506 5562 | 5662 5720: 0.75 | 7.68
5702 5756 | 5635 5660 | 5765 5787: 0.20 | 7.83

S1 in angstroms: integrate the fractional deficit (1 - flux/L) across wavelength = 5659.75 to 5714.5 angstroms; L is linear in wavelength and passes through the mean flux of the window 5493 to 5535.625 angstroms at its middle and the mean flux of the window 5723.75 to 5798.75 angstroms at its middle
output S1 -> 0.64 angstroms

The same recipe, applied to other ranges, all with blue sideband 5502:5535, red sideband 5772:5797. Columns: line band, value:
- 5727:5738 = -0.4 angstroms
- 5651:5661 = 0.3 angstroms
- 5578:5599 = 1.4 angstroms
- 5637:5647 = 0.0 angstroms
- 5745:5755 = 0.2 angstroms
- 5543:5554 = -0.6 angstroms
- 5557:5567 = 0.1 angstroms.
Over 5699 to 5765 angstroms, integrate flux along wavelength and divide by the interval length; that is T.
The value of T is 7.8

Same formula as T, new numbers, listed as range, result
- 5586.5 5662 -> 7.46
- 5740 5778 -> 7.95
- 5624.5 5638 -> 7.53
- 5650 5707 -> 7.68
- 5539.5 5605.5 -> 7.45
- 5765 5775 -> 8.37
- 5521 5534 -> 7.6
